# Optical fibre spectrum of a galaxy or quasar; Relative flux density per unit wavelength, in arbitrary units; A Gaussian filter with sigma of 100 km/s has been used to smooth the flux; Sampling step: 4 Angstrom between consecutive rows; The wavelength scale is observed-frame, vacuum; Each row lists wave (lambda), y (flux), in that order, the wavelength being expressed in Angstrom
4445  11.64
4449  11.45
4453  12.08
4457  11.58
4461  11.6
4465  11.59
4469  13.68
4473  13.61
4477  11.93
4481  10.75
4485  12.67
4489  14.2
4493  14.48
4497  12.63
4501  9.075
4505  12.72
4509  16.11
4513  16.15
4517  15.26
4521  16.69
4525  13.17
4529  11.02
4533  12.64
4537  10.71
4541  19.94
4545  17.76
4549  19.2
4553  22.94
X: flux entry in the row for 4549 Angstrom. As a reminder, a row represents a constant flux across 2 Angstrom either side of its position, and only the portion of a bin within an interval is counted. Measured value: 19.2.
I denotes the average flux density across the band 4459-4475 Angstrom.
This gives 12.6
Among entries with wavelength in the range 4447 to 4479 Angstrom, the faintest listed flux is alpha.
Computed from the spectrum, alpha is 11.45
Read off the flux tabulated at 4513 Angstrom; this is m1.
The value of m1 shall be 16.15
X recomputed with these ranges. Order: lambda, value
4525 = 13.17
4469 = 13.68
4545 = 17.76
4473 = 13.61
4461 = 11.6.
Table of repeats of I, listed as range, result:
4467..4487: 12.5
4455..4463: 11.6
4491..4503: 12.1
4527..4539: 11.5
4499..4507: 10.9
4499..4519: 13.9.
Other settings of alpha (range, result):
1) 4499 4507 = 9.075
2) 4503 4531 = 11.02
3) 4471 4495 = 10.75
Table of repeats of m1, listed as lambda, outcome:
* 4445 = 11.64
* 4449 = 11.45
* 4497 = 12.63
